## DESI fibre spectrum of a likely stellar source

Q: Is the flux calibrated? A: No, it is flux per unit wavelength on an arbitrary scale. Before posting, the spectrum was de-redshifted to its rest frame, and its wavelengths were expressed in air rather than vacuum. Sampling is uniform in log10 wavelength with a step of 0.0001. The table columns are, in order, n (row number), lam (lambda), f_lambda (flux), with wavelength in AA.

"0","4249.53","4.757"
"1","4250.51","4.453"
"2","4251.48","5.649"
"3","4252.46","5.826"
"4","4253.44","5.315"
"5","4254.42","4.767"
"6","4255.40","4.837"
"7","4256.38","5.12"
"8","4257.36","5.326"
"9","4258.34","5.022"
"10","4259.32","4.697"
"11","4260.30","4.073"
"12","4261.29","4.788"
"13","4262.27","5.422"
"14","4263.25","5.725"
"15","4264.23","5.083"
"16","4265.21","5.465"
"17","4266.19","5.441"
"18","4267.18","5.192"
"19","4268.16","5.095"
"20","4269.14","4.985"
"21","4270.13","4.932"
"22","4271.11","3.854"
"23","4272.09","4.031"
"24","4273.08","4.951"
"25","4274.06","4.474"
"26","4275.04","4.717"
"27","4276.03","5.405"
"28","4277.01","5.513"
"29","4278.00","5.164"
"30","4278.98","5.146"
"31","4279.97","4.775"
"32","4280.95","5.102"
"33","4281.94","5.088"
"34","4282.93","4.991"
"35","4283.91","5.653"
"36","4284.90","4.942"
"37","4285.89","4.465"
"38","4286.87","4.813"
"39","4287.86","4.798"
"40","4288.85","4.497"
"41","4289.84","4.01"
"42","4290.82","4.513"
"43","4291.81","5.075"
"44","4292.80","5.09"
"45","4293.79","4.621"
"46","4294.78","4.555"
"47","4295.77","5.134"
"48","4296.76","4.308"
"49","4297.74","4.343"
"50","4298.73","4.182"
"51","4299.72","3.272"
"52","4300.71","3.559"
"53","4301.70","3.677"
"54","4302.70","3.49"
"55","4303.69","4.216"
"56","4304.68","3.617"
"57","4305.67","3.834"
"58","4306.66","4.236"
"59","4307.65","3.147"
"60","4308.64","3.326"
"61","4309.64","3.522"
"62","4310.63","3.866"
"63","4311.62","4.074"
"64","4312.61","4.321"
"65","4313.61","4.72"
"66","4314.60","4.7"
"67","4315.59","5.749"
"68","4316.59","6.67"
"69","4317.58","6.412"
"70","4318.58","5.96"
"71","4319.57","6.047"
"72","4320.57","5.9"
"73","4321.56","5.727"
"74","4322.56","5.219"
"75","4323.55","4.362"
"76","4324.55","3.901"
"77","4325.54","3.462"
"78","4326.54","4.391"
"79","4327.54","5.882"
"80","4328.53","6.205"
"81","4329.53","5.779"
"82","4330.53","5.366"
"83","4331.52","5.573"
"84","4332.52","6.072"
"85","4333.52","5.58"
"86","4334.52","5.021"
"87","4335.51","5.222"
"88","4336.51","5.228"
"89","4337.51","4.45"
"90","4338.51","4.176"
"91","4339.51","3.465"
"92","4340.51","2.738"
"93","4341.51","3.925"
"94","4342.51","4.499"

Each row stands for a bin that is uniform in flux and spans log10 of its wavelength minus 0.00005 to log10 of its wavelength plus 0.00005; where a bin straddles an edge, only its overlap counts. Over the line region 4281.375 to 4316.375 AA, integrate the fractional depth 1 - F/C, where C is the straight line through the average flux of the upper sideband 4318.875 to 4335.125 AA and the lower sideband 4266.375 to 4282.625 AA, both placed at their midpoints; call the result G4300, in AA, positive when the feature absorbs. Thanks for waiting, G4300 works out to 4.88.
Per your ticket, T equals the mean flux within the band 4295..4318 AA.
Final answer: 4.27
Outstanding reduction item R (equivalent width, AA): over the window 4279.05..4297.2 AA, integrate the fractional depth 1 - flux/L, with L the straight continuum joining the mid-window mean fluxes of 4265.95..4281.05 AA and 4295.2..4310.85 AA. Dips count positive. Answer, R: -1.7 AA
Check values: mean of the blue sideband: 4.91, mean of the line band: 4.81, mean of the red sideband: 3.86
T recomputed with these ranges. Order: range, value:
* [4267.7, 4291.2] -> 4.83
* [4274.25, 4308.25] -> 4.52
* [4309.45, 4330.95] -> 5.12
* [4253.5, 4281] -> 4.97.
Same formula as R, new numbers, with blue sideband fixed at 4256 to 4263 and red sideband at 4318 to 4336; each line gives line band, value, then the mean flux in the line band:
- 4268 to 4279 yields 0.4 AA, 4.84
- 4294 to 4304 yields 2.1 AA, 4.09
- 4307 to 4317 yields 1.6 AA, 4.39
